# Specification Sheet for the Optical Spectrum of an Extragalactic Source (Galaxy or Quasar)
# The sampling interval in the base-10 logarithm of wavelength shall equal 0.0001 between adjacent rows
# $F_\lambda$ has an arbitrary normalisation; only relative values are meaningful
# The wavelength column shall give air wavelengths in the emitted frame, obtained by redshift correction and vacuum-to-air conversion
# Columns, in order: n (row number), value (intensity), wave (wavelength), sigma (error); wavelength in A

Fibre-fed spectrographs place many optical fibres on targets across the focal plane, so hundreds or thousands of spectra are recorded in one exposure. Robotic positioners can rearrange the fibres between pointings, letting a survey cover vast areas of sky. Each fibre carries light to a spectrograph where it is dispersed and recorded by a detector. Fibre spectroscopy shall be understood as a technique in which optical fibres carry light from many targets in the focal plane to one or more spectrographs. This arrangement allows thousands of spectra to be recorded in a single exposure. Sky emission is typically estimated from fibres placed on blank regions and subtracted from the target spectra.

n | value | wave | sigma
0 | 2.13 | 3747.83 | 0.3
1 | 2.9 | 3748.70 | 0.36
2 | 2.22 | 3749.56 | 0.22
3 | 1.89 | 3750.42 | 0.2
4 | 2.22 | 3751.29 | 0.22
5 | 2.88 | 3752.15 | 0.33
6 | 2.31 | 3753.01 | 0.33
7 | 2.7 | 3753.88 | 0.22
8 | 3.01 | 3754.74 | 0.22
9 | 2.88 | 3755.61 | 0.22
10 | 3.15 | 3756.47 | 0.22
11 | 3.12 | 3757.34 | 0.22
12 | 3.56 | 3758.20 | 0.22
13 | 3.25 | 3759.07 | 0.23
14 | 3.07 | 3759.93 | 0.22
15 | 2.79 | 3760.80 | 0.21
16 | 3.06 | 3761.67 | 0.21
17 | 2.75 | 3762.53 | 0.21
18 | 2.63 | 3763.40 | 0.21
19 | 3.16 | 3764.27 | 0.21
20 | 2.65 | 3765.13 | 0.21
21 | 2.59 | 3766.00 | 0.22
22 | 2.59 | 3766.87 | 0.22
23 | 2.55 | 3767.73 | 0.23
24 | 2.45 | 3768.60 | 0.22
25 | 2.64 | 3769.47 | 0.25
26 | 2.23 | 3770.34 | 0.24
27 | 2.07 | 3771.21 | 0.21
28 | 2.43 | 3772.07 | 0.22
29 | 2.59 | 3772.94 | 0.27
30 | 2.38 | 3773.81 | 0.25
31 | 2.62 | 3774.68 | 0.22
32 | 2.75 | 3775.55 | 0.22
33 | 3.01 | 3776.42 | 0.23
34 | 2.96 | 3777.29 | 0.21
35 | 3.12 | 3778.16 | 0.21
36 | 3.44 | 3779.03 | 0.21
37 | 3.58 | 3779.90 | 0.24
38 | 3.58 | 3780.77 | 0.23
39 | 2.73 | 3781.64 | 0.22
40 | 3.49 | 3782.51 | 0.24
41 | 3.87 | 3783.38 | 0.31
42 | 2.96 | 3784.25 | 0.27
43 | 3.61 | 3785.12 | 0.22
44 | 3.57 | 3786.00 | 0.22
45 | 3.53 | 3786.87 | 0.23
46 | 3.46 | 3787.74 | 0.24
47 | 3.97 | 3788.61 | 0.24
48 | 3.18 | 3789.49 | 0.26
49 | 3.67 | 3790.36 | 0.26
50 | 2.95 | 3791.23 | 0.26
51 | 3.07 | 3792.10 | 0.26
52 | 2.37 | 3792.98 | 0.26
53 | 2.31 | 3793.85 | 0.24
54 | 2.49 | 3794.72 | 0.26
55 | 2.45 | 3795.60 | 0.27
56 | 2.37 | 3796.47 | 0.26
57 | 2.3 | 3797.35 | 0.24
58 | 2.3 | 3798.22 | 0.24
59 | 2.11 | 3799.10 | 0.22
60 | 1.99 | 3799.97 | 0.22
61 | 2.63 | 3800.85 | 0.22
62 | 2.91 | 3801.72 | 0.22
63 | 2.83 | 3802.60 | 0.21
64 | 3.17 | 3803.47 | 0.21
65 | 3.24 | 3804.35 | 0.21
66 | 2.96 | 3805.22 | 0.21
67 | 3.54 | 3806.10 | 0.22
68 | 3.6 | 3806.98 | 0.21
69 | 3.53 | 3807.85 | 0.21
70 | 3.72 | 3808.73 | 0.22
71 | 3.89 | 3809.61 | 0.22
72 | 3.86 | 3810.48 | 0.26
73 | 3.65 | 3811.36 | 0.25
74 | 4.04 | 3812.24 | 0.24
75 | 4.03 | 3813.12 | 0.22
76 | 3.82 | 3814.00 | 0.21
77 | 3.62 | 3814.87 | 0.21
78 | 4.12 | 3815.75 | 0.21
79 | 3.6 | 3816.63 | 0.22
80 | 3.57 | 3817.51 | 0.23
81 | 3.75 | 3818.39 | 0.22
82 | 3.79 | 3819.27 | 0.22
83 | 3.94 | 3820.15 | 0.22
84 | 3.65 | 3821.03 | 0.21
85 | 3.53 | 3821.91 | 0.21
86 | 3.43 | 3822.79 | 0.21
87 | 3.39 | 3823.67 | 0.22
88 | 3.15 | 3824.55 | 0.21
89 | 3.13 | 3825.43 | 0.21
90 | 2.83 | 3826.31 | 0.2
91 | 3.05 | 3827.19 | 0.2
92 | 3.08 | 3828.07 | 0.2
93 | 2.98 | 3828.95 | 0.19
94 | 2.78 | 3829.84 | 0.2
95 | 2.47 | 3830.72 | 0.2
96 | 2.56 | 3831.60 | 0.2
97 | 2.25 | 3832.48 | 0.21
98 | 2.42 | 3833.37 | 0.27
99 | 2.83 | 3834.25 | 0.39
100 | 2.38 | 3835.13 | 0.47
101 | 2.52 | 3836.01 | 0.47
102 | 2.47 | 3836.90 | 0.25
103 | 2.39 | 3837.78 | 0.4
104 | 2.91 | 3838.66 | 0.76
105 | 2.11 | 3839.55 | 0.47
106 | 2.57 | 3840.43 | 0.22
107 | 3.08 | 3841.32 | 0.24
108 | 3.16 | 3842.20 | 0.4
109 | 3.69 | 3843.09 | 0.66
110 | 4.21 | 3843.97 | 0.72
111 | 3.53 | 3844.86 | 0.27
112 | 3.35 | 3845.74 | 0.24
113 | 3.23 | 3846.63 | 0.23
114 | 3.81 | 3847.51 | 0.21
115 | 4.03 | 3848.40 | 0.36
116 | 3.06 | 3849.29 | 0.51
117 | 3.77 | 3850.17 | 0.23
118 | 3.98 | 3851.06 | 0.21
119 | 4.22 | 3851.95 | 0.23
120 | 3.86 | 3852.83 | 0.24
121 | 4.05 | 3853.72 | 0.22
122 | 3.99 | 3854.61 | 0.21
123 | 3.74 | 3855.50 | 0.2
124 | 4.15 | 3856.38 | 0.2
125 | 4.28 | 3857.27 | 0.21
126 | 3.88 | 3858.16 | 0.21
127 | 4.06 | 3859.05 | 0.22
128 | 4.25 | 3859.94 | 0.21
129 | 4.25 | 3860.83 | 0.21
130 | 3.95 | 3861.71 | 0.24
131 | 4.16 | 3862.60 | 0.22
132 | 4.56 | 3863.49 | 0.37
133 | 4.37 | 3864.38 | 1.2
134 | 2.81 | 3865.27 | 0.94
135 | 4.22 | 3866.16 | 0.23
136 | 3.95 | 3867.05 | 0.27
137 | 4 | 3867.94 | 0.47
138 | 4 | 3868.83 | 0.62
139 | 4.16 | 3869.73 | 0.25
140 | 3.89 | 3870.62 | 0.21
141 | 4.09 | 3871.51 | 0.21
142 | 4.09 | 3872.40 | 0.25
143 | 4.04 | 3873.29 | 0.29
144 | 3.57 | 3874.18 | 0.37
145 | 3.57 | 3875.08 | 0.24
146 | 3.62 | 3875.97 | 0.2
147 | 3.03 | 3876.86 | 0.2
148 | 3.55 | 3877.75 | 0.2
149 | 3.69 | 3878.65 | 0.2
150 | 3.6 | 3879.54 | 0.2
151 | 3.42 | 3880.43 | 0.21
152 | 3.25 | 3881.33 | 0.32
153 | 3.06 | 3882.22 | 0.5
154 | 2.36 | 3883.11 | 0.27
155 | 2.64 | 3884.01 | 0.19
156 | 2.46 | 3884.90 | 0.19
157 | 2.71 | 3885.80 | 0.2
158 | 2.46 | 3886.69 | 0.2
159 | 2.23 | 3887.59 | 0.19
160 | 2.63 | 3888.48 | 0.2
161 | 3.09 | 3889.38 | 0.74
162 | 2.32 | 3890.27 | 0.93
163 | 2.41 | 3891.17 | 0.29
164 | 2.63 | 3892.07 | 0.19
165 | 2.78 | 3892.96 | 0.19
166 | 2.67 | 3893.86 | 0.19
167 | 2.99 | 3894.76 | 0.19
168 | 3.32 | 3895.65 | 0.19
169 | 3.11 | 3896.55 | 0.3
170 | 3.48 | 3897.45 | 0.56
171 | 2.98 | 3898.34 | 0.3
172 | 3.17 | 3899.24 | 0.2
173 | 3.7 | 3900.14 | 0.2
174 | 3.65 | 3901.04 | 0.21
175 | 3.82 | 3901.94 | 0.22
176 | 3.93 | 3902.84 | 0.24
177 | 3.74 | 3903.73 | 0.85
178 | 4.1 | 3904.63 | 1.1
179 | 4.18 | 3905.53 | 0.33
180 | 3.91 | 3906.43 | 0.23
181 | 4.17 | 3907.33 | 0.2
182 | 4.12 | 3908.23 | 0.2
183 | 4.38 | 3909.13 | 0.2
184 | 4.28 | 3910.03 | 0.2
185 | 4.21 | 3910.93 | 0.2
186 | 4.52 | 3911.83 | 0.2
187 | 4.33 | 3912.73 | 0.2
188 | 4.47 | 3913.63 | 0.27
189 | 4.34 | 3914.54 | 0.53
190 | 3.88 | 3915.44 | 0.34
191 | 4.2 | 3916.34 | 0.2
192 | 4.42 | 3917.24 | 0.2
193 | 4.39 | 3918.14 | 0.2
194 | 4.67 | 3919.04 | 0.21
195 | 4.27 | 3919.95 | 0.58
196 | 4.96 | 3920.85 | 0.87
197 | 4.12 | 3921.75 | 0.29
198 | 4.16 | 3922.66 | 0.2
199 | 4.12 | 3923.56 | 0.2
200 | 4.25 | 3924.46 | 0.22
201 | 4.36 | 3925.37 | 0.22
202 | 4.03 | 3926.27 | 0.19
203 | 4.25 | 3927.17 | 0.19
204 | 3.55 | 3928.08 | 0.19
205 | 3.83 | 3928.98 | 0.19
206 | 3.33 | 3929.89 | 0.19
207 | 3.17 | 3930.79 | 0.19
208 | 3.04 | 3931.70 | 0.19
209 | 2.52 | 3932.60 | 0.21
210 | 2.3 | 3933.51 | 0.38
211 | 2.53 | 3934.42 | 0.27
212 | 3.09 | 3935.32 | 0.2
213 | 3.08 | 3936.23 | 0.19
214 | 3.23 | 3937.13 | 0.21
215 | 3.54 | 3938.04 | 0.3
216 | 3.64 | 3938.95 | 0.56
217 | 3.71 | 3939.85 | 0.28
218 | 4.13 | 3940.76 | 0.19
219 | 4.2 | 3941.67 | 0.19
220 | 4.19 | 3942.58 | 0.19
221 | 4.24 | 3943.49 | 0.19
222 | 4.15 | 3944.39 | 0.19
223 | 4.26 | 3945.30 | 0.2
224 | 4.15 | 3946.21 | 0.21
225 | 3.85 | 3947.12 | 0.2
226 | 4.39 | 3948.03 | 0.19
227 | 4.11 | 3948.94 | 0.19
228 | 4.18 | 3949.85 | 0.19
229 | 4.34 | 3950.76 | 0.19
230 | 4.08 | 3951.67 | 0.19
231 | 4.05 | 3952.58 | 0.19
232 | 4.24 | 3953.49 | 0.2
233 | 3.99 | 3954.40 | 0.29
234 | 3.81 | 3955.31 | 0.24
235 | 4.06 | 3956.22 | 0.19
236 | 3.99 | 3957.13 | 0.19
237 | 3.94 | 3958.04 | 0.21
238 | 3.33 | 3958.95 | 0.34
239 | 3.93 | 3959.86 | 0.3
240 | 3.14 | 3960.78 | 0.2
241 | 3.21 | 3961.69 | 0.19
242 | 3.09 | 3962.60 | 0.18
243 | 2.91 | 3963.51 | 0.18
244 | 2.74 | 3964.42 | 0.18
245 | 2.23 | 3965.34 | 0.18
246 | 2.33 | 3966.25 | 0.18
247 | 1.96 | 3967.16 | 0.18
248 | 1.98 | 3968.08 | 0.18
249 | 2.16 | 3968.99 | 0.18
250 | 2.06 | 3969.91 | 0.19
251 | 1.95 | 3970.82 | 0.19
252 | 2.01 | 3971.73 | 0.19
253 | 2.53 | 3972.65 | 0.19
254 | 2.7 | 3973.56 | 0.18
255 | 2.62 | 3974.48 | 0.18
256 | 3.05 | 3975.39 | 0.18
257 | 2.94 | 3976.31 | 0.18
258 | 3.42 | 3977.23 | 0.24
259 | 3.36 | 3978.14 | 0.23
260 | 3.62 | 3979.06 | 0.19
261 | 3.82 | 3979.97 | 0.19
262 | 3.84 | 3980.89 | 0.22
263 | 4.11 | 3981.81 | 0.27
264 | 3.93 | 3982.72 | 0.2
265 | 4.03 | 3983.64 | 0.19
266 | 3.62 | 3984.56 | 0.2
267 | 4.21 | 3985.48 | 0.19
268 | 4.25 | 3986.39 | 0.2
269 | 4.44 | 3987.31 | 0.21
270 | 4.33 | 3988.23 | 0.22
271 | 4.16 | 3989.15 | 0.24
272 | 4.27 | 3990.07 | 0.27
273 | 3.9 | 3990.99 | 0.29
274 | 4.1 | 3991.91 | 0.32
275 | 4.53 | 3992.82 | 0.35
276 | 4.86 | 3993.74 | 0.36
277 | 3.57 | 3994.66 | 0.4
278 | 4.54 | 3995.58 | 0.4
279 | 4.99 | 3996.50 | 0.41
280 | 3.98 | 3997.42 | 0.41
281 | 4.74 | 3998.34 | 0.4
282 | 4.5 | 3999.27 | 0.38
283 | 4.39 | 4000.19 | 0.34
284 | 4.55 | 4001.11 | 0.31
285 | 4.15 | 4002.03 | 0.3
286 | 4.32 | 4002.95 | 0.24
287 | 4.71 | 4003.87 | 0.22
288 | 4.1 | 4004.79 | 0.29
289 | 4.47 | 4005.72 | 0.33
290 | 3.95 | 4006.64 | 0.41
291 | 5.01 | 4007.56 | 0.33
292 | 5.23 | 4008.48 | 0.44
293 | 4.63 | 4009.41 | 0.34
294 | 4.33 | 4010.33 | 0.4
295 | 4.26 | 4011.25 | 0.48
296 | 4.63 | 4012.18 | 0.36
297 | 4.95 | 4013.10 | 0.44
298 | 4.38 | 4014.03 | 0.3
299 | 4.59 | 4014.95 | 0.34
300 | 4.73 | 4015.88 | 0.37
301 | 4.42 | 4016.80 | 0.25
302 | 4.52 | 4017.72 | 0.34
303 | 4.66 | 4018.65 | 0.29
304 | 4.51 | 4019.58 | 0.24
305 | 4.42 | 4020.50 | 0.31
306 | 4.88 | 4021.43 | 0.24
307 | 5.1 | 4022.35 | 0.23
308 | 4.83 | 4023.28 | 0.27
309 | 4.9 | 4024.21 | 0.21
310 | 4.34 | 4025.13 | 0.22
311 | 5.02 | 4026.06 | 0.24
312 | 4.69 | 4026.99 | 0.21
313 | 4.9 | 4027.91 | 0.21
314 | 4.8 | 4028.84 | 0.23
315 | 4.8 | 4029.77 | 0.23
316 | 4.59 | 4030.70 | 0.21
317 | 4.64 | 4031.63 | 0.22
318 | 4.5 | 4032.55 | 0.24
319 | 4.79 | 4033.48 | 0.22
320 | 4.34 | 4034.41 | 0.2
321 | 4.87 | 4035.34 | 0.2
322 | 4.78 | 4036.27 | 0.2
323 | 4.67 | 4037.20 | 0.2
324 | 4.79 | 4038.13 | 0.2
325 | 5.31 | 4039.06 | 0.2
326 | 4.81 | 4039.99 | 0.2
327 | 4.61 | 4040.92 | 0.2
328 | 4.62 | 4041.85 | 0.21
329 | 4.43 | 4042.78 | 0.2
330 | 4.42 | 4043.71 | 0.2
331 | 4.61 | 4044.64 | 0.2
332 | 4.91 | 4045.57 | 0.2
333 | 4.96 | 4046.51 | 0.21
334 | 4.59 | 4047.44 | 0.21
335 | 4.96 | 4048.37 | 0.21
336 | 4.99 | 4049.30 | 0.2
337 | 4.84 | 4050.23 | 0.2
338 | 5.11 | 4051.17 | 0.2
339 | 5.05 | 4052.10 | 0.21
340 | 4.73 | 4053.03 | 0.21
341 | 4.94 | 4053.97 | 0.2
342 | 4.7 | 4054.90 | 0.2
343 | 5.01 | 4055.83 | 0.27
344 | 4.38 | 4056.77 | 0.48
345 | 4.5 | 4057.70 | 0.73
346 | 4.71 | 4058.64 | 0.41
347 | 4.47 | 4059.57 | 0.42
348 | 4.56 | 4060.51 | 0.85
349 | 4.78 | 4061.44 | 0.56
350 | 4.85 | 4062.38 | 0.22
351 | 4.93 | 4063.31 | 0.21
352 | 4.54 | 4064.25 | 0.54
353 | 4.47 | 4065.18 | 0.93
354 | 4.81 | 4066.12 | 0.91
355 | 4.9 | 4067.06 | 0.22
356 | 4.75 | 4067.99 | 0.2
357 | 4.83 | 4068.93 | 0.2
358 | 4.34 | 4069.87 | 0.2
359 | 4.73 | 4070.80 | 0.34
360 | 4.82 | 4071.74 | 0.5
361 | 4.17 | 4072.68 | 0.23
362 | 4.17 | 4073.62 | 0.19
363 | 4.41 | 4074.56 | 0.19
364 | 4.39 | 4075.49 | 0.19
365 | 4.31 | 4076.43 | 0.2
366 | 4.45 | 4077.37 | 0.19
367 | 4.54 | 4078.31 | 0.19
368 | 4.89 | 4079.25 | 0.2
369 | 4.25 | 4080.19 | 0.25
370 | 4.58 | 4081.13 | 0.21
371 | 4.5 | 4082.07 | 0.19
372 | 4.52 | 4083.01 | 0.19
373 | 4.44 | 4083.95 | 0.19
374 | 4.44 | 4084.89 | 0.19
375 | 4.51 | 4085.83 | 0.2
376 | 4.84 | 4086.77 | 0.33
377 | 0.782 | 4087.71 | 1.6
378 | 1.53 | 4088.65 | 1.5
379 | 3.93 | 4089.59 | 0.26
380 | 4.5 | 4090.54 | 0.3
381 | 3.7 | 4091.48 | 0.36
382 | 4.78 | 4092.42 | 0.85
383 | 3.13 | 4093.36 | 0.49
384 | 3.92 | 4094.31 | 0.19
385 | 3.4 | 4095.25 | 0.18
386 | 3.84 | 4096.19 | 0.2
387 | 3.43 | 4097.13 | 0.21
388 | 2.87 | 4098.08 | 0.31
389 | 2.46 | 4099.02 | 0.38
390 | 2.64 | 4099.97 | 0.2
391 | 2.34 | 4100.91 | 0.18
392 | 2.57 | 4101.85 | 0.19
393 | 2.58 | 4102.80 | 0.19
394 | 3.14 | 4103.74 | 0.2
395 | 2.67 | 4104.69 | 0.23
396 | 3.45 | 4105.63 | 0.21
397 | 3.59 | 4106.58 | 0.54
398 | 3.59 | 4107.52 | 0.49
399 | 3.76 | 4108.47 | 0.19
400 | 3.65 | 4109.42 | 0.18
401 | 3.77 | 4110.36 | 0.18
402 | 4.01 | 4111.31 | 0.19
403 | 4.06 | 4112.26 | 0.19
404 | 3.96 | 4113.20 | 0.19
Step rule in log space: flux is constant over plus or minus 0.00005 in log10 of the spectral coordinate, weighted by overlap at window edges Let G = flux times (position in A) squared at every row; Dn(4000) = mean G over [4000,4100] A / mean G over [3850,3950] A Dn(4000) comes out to 1.30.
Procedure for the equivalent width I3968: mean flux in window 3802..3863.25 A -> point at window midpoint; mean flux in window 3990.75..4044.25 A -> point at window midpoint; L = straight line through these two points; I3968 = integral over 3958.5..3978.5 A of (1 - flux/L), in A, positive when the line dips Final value 7.4 A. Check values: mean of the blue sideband 3.44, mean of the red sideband 4.59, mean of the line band 2.71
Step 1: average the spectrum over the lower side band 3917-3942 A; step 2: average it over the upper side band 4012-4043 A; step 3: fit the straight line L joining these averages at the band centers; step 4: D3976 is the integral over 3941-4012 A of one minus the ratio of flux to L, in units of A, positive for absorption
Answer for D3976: 6.8 A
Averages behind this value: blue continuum 3.74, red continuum 4.7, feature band 3.8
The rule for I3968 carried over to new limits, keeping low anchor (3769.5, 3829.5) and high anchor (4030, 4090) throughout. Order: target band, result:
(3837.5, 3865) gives -2.1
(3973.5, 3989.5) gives 1.6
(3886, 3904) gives 3.1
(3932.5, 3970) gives 4.6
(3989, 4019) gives -1.5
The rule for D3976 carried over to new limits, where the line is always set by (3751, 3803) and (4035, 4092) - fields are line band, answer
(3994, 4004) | -0.6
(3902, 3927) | -3.9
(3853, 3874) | -4.2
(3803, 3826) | -3.9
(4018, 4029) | -1.2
